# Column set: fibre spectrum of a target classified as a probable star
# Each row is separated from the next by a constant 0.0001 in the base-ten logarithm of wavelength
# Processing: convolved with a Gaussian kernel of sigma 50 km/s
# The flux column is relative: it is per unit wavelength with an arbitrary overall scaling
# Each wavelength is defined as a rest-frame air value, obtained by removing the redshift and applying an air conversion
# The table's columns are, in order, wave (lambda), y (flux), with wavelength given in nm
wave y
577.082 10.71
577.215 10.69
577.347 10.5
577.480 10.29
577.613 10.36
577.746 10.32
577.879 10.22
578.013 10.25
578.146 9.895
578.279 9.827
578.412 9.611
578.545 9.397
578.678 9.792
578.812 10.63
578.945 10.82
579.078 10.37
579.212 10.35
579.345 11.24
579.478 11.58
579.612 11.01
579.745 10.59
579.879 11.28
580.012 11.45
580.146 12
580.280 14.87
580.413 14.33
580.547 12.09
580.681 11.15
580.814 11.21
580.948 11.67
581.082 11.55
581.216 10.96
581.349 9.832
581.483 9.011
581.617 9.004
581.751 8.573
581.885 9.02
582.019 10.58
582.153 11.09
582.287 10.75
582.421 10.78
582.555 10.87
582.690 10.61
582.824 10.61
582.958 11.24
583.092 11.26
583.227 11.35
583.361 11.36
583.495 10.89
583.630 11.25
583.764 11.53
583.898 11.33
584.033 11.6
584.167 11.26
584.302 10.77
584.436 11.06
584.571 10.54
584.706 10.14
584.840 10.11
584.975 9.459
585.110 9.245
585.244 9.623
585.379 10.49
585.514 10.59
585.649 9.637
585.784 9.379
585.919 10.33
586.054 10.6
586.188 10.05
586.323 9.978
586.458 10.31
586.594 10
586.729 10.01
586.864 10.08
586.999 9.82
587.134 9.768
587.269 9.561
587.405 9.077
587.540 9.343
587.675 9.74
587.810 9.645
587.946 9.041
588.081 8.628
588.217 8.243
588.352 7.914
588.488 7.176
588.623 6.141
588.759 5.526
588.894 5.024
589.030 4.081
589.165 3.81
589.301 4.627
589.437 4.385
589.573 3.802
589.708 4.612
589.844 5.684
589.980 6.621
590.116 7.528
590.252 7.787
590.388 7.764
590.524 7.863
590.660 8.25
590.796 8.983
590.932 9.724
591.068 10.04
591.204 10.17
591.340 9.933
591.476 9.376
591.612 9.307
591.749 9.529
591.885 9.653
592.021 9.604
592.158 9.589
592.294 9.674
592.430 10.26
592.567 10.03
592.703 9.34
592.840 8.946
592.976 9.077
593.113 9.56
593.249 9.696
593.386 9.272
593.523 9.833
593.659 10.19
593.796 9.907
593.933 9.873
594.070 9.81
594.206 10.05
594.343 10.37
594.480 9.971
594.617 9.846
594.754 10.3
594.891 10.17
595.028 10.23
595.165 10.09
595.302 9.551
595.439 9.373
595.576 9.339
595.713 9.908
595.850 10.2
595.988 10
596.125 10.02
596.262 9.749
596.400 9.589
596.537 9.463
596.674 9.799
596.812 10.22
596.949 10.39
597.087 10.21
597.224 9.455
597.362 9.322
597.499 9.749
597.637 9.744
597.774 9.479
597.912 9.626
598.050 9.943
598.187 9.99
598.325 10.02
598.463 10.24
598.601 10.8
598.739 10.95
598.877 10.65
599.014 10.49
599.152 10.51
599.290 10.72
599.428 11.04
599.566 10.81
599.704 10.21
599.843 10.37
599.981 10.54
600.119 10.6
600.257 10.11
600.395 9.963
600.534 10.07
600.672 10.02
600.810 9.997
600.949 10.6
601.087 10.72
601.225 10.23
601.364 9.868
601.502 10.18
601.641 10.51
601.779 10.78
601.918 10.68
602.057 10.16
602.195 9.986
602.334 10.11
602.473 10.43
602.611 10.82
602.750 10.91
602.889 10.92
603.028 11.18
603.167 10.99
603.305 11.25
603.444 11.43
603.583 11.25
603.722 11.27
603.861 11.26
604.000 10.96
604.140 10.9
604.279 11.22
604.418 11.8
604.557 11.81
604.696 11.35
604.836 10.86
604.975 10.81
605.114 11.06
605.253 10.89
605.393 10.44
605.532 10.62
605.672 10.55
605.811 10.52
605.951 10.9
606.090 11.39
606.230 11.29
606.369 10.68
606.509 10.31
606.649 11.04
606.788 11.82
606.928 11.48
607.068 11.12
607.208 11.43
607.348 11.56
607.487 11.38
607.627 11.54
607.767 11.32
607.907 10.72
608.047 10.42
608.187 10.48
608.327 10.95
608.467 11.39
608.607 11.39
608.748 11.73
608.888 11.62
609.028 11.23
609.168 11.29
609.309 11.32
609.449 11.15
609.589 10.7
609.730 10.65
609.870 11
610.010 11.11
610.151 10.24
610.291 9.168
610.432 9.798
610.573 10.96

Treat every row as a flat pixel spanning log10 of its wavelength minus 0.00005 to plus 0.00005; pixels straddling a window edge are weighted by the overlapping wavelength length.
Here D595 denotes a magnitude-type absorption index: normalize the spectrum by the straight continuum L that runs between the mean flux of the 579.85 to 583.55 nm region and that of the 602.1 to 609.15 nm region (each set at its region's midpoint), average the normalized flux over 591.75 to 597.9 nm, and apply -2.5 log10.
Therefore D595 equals 0.13 mag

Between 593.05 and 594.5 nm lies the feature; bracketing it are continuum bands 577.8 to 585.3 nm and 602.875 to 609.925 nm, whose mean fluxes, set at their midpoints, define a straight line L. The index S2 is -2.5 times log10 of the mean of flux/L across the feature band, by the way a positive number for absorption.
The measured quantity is 0.11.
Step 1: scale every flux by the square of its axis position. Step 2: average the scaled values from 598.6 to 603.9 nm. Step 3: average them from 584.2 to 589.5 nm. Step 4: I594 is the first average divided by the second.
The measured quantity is 1.26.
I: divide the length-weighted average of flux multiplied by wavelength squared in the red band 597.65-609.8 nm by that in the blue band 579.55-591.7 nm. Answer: 1.20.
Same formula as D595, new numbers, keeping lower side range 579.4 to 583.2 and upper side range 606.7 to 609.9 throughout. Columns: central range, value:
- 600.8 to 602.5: 0.084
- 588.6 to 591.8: 0.483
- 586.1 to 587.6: 0.129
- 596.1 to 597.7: 0.138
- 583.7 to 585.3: 0.050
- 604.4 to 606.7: 0.024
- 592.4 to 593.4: 0.169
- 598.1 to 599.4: 0.065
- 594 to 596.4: 0.123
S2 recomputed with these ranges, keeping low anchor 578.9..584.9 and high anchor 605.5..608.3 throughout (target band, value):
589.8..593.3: 0.22 mag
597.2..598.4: 0.14 mag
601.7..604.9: 0.01 mag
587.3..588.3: 0.21 mag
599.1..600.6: 0.06 mag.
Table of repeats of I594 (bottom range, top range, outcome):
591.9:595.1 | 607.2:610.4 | 1.18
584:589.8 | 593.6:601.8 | 1.21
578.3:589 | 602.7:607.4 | 1.17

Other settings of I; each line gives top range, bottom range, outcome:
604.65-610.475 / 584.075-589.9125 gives 1.37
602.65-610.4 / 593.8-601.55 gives 1.13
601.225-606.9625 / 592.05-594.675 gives 1.16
